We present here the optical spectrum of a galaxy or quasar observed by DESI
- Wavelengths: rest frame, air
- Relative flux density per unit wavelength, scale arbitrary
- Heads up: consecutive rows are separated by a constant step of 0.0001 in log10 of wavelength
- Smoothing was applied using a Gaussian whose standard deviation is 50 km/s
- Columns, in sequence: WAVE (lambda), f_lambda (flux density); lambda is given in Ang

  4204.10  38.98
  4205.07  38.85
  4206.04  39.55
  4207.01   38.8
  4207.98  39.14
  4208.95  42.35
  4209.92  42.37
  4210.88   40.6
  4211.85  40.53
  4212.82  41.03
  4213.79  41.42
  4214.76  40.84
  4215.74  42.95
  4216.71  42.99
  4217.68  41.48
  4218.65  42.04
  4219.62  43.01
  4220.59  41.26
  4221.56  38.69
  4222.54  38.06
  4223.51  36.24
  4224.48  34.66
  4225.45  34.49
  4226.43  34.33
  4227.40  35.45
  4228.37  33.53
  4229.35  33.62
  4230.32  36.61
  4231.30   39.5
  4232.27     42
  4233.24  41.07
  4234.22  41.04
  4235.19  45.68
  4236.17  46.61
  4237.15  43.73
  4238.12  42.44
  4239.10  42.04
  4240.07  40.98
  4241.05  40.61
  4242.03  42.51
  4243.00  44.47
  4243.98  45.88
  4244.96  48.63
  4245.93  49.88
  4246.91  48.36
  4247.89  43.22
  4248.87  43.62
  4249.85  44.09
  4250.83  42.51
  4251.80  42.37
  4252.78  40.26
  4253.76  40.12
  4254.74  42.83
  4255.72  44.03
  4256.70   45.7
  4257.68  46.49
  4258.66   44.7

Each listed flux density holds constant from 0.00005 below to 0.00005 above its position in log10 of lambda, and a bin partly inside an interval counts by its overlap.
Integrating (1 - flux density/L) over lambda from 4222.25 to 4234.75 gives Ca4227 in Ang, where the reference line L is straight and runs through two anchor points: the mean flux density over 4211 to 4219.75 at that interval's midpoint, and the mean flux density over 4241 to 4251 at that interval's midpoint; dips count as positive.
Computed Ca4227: 1.8 Ang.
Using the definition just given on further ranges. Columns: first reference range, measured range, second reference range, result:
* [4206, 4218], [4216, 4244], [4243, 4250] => 2.3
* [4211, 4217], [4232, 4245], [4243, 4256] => 0.1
